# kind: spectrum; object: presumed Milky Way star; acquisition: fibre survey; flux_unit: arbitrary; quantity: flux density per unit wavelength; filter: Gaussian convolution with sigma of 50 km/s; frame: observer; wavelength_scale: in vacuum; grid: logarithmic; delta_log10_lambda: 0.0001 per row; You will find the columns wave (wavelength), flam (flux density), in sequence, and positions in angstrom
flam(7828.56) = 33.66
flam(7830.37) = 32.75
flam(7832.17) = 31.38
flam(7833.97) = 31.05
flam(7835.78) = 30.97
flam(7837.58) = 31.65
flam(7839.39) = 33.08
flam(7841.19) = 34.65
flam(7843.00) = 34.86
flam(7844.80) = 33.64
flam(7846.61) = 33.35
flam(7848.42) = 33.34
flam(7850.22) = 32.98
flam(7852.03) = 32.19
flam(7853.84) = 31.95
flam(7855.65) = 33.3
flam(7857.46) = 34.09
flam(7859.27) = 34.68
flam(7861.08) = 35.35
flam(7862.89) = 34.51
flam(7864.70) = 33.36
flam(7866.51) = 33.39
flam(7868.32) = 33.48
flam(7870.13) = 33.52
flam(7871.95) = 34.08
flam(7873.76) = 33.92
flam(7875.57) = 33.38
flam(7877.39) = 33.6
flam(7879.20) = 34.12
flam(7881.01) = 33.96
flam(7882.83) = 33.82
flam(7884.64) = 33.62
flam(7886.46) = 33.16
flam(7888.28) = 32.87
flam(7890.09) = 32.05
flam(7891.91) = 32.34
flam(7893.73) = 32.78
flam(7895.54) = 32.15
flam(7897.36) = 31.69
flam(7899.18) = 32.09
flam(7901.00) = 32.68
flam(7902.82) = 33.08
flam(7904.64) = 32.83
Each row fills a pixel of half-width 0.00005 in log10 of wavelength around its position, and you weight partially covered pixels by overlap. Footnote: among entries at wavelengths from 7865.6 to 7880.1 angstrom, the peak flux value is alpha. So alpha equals 34.12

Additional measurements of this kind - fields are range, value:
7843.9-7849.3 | 33.64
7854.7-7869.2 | 35.35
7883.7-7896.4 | 33.62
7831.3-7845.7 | 34.86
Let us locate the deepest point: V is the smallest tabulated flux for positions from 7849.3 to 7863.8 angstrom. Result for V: 31.95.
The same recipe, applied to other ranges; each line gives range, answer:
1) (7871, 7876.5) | 33.38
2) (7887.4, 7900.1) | 31.69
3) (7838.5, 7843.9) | 33.08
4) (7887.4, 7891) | 32.05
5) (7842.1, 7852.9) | 32.19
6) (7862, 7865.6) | 33.36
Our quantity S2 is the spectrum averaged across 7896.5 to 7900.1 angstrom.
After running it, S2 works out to 31.9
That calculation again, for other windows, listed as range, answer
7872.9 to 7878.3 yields 33.6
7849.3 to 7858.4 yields 32.9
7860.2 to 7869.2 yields 34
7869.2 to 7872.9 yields 33.8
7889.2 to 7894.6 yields 32.4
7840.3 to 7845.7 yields 34.4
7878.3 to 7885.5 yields 33.9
